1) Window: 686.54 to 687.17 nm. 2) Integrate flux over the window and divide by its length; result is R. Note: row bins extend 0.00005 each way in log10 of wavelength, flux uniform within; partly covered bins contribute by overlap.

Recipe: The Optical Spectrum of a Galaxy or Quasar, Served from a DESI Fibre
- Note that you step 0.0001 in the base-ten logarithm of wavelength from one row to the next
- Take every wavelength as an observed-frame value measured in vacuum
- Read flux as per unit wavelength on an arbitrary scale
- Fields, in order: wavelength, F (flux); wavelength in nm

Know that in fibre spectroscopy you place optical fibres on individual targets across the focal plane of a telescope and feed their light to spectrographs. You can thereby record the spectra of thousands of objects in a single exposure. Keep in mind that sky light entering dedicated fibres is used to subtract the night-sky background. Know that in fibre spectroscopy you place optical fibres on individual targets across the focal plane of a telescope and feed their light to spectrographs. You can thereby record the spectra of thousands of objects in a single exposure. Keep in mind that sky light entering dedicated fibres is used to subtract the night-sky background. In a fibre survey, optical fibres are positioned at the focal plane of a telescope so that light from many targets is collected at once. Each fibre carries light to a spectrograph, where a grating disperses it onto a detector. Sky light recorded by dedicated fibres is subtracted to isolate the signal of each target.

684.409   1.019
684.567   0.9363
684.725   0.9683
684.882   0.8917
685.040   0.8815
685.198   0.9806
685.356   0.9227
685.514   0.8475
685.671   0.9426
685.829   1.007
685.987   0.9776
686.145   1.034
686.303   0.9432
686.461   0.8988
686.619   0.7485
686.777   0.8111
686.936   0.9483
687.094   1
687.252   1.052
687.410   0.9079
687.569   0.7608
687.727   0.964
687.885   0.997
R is 0.876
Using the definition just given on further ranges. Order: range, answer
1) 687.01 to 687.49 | 0.986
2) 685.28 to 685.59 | 0.885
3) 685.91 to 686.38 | 0.985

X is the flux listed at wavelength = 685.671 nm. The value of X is 0.9426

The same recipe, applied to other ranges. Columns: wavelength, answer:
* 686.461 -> 0.8988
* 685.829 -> 1.007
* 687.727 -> 0.964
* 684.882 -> 0.8917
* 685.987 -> 0.9776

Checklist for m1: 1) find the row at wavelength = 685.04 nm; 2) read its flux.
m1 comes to 0.8815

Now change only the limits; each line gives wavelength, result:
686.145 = 1.034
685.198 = 0.9806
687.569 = 0.7608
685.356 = 0.9227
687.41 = 0.9079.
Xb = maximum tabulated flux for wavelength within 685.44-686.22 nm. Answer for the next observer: 1.034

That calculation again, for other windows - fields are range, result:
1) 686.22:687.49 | 1.052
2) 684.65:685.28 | 0.9806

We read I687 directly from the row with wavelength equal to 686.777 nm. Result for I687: 0.8111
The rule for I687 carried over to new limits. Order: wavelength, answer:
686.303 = 0.9432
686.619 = 0.7485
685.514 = 0.8475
